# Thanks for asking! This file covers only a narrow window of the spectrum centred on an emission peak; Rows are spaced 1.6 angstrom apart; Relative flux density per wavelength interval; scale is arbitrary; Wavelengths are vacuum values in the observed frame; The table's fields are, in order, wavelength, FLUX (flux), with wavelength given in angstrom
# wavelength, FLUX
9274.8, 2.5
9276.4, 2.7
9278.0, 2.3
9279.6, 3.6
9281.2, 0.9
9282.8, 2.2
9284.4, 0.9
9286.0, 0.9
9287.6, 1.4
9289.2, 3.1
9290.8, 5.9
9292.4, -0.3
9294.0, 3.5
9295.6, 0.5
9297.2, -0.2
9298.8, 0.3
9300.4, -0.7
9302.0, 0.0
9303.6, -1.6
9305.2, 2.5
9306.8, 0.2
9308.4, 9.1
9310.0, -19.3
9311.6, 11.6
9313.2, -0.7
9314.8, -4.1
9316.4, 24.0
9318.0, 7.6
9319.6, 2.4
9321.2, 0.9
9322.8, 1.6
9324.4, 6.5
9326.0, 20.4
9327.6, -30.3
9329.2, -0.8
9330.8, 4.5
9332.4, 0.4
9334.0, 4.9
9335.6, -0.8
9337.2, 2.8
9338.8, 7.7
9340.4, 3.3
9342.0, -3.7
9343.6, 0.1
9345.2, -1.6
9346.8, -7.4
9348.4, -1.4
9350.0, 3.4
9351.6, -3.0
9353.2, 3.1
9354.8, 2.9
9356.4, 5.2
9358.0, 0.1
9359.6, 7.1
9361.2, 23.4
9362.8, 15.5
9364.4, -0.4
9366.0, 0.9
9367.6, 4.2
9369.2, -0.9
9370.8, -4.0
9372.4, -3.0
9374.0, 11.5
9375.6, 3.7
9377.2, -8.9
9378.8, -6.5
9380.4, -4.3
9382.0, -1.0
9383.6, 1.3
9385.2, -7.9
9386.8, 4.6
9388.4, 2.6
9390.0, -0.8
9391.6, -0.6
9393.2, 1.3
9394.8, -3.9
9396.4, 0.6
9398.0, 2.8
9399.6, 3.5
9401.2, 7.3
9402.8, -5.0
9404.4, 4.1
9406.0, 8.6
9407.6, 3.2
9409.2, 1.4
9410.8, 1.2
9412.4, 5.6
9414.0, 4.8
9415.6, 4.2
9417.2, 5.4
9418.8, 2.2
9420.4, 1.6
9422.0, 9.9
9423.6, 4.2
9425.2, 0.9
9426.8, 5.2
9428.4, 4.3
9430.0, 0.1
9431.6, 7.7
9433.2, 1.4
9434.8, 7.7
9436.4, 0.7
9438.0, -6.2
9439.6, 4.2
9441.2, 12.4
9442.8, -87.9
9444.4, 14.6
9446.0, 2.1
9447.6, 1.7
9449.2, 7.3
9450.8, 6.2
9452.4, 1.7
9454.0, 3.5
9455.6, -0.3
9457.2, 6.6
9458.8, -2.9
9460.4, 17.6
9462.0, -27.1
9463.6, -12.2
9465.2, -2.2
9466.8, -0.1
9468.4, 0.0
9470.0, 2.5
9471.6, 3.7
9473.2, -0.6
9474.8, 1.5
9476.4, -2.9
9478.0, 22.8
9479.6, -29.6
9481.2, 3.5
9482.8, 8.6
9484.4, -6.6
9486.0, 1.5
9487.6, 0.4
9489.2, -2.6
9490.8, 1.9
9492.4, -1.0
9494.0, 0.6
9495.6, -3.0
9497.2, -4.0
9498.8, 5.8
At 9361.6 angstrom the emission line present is Hbeta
